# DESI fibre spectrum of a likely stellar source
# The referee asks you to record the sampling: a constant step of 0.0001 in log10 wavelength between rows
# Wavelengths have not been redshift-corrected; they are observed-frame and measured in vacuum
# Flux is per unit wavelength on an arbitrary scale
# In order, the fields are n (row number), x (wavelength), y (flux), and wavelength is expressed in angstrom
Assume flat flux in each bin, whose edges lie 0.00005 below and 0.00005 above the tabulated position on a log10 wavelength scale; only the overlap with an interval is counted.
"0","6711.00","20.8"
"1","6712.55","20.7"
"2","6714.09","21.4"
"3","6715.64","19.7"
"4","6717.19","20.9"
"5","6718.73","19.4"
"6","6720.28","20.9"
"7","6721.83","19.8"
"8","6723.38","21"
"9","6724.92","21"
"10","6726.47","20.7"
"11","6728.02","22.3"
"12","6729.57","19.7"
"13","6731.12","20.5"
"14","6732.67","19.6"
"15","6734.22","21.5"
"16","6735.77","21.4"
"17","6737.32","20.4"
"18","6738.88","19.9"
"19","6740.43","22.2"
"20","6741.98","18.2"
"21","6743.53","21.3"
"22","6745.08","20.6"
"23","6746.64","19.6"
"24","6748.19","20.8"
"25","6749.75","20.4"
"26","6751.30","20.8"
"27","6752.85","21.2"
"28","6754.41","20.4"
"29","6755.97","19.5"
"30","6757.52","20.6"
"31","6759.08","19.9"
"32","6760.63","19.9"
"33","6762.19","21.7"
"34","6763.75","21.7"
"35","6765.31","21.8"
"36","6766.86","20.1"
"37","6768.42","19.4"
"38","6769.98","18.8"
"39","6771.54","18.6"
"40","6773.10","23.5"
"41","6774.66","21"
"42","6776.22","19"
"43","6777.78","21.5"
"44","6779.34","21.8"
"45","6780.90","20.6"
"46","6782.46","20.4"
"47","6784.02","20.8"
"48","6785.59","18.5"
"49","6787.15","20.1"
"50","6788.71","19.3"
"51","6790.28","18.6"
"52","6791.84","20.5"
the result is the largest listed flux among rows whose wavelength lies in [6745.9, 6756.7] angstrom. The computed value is 21.2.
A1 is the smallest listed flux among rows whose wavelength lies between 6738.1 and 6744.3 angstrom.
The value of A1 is 18.2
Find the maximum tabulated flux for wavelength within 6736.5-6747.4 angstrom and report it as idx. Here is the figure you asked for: 22.2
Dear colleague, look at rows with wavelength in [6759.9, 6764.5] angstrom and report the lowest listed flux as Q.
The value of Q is 19.9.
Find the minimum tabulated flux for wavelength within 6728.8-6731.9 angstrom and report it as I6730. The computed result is 19.7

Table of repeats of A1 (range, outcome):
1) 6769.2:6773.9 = 18.6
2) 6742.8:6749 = 19.6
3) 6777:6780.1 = 21.5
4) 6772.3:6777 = 19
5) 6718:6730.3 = 19.4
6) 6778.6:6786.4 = 18.5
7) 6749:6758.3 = 19.5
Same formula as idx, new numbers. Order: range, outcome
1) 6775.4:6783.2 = 21.8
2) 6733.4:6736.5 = 21.5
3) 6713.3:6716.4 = 21.4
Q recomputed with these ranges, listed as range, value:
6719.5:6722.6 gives 19.8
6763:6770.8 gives 18.8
